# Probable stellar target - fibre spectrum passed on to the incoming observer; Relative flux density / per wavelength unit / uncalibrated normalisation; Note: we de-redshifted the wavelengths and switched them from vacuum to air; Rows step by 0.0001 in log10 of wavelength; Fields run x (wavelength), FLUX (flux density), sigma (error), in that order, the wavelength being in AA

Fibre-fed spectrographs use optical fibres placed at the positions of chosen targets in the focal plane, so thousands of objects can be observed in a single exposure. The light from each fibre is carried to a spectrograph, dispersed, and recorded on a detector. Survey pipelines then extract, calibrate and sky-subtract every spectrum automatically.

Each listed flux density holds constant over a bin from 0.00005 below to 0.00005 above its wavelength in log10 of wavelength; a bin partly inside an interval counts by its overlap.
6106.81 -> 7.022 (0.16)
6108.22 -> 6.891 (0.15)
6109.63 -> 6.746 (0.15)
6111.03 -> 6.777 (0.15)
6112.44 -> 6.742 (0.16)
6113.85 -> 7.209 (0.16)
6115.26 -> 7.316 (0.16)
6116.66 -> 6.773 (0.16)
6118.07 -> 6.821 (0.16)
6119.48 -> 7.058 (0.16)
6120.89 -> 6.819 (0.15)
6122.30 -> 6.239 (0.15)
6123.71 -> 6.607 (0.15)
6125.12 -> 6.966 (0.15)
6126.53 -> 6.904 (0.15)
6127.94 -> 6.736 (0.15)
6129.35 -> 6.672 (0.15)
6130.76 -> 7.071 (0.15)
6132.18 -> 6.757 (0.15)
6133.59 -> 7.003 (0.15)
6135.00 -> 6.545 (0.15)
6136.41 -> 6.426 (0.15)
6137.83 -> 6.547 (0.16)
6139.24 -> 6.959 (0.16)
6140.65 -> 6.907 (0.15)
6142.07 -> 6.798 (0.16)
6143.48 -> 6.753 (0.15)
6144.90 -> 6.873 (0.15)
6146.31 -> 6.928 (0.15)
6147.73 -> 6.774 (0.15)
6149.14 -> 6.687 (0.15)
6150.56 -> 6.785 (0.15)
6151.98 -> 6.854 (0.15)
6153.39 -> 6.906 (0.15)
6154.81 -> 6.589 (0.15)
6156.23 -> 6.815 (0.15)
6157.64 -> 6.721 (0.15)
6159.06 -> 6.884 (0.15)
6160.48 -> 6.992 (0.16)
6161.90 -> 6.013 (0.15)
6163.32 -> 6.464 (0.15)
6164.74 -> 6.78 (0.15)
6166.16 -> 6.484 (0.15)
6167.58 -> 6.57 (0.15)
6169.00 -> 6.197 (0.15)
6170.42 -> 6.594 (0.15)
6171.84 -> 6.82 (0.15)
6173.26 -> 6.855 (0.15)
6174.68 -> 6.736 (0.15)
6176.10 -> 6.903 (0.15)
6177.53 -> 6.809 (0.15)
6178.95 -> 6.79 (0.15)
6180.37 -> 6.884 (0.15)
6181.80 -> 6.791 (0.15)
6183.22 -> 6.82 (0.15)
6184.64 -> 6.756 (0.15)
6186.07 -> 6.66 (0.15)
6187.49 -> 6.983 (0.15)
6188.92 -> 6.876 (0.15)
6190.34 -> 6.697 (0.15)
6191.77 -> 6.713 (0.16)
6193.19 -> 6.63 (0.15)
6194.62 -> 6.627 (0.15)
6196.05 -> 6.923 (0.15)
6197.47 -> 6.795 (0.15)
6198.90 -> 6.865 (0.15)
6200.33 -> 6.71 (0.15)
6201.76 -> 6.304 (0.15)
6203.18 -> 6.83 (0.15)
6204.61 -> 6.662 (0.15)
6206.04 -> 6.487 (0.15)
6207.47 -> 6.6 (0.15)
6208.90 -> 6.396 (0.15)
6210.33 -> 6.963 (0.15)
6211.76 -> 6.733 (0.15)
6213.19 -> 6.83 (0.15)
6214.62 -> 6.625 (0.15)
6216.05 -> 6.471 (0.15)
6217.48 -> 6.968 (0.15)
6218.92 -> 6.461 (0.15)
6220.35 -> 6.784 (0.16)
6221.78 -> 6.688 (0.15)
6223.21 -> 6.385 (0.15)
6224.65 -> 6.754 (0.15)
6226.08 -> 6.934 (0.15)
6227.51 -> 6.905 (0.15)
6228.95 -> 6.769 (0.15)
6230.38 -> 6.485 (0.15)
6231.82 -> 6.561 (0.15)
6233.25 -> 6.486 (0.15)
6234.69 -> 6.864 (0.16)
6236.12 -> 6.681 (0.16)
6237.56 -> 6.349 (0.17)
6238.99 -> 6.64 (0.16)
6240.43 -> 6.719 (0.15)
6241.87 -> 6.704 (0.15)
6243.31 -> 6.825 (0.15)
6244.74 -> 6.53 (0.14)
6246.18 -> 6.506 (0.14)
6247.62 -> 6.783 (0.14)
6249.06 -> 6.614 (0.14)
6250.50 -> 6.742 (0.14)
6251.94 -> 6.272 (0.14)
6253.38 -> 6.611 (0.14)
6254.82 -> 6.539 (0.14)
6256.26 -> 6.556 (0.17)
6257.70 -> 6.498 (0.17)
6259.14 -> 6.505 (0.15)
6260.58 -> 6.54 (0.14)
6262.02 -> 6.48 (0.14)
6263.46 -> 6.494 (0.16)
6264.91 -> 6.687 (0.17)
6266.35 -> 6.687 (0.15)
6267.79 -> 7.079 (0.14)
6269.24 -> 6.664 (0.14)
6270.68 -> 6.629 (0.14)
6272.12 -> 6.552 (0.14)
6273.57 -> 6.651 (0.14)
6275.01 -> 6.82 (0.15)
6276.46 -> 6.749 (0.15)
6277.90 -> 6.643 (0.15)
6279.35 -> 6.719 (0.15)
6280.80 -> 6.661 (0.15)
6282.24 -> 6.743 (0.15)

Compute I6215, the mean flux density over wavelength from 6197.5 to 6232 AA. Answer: 6.68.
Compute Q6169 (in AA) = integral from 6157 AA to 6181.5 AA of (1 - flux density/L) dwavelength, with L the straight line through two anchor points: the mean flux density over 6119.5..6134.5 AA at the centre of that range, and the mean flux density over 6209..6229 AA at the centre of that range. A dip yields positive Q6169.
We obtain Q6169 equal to 0.3 AA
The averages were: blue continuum 6.79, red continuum 6.72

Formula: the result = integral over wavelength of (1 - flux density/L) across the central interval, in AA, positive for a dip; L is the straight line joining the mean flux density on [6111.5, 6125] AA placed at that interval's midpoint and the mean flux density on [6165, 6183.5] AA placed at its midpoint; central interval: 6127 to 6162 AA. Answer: 0.0 AA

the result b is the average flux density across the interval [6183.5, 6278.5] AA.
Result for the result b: 6.67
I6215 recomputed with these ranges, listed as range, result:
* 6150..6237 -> 6.7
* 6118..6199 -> 6.75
